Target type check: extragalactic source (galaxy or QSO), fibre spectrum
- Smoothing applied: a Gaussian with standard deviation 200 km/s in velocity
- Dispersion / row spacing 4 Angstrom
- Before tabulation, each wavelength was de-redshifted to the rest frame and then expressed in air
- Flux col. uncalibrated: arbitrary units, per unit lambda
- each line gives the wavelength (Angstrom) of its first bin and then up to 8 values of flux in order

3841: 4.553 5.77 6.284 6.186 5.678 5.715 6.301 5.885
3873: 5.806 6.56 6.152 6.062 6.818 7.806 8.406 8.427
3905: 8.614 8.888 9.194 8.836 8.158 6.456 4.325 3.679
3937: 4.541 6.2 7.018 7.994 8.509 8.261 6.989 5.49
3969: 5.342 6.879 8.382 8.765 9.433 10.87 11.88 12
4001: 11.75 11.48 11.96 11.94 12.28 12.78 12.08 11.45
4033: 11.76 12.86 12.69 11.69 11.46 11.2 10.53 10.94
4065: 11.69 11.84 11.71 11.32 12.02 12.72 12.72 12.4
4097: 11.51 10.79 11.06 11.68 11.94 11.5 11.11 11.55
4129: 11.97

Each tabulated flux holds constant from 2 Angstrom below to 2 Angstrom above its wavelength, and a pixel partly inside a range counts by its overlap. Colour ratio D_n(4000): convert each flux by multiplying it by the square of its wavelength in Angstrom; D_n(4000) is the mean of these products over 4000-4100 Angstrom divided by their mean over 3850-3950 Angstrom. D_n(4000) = 1.89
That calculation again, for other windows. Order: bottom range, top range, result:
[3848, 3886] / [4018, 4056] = 2.15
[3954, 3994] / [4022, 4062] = 1.49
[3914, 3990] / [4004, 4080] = 1.72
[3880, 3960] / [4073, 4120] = 1.78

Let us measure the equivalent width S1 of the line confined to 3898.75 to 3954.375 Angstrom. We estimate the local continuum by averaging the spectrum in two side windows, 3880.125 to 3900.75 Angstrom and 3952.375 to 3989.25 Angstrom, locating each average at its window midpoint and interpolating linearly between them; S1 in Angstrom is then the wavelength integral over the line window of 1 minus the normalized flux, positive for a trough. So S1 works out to 1.8 Angstrom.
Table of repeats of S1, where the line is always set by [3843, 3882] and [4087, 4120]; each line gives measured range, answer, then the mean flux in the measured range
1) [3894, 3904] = -2.2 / 8.38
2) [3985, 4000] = -3.7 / 11.3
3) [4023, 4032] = -1.7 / 11.8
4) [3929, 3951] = 6.0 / 5.74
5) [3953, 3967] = 2.0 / 7.14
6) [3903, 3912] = -2.2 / 8.8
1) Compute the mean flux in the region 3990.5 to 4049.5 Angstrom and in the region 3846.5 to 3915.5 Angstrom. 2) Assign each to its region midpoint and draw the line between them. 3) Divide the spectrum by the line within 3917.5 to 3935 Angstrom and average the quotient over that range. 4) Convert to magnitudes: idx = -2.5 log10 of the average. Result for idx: 0.40 mag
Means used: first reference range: 6.99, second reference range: 12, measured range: 5.93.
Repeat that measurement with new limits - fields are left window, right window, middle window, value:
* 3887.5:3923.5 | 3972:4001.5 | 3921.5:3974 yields 0.409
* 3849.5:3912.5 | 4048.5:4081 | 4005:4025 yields -0.193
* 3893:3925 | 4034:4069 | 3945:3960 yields 0.178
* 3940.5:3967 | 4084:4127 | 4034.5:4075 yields -0.146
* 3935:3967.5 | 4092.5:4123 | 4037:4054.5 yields -0.231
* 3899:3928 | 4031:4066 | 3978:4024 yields -0.086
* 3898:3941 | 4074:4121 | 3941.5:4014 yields -0.044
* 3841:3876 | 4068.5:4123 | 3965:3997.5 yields 0.016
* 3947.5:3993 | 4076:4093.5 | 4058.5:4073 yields 0.009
